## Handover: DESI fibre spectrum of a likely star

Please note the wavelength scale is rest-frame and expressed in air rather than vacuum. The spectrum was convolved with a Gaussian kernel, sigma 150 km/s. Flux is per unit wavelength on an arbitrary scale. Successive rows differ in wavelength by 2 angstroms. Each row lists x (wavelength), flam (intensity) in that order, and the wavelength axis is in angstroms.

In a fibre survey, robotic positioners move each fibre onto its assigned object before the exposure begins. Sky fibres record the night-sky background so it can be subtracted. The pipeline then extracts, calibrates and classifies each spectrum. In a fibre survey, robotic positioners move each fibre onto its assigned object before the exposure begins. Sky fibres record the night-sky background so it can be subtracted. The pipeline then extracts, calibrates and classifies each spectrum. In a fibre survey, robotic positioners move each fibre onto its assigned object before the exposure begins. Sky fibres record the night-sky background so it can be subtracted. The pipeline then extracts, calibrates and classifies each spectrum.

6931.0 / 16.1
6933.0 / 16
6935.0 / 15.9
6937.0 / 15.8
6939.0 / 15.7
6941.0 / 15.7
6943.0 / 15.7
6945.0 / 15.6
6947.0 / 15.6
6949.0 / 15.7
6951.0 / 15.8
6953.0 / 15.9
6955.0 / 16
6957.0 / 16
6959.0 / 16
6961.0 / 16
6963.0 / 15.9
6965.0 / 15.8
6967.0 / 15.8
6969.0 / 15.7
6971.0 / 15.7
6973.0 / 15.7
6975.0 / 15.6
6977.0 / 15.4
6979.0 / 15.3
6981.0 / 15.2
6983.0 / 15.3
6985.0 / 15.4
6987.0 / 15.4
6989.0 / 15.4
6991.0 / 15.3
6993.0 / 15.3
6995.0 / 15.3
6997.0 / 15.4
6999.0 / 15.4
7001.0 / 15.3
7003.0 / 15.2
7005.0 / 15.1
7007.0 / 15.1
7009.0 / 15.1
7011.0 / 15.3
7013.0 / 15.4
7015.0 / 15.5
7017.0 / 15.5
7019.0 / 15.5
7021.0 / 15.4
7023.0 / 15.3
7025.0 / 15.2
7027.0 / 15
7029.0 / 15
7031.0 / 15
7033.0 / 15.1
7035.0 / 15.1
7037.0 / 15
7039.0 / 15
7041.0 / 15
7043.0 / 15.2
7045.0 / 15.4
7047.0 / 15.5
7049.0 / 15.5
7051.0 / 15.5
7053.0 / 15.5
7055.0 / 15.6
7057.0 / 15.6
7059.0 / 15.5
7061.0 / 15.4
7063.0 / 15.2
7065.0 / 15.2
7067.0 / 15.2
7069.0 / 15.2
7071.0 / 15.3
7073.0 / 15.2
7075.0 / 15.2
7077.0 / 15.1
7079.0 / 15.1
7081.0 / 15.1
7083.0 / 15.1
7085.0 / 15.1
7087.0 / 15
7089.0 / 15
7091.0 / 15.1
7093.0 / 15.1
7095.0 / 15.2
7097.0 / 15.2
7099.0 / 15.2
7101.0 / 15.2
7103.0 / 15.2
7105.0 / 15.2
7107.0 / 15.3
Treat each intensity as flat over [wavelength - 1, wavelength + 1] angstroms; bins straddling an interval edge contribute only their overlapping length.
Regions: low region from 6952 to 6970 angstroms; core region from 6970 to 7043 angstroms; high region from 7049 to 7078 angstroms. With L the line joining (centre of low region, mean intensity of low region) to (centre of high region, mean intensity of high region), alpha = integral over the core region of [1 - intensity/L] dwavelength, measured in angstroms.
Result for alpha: 1.7 angstroms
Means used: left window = 15.9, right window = 15.3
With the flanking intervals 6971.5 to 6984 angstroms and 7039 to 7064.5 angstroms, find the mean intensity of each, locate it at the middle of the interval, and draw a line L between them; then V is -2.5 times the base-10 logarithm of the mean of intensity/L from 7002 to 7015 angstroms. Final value 0.01 mag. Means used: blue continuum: 15.4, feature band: 15.2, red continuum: 15.4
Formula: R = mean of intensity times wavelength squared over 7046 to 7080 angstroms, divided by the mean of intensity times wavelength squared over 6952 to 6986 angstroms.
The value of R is 1.00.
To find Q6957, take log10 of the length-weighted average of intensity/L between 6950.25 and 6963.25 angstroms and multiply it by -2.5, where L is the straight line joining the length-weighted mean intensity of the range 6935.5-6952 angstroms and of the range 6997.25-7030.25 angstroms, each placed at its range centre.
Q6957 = -0.02 mag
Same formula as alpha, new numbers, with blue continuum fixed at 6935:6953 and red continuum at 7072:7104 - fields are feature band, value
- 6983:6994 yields 0.13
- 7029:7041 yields 0.25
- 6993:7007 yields 0.20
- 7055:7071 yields -0.12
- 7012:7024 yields -0.01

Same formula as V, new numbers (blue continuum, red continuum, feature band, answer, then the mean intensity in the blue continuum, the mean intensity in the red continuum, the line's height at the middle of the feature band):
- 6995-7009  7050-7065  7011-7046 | 0.01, 15.2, 15.5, 15.3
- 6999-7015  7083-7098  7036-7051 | 0.00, 15.2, 15.1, 15.2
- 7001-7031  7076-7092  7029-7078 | -0.01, 15.2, 15.1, 15.2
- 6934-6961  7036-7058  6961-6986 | 0.01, 15.8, 15.3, 15.7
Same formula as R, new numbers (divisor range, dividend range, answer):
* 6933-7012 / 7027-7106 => 1.00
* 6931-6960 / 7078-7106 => 1.00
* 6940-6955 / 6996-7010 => 0.98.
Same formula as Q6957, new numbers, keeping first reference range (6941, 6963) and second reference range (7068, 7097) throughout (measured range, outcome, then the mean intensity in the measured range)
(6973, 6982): 0.020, 15.4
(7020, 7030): 0.018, 15.2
